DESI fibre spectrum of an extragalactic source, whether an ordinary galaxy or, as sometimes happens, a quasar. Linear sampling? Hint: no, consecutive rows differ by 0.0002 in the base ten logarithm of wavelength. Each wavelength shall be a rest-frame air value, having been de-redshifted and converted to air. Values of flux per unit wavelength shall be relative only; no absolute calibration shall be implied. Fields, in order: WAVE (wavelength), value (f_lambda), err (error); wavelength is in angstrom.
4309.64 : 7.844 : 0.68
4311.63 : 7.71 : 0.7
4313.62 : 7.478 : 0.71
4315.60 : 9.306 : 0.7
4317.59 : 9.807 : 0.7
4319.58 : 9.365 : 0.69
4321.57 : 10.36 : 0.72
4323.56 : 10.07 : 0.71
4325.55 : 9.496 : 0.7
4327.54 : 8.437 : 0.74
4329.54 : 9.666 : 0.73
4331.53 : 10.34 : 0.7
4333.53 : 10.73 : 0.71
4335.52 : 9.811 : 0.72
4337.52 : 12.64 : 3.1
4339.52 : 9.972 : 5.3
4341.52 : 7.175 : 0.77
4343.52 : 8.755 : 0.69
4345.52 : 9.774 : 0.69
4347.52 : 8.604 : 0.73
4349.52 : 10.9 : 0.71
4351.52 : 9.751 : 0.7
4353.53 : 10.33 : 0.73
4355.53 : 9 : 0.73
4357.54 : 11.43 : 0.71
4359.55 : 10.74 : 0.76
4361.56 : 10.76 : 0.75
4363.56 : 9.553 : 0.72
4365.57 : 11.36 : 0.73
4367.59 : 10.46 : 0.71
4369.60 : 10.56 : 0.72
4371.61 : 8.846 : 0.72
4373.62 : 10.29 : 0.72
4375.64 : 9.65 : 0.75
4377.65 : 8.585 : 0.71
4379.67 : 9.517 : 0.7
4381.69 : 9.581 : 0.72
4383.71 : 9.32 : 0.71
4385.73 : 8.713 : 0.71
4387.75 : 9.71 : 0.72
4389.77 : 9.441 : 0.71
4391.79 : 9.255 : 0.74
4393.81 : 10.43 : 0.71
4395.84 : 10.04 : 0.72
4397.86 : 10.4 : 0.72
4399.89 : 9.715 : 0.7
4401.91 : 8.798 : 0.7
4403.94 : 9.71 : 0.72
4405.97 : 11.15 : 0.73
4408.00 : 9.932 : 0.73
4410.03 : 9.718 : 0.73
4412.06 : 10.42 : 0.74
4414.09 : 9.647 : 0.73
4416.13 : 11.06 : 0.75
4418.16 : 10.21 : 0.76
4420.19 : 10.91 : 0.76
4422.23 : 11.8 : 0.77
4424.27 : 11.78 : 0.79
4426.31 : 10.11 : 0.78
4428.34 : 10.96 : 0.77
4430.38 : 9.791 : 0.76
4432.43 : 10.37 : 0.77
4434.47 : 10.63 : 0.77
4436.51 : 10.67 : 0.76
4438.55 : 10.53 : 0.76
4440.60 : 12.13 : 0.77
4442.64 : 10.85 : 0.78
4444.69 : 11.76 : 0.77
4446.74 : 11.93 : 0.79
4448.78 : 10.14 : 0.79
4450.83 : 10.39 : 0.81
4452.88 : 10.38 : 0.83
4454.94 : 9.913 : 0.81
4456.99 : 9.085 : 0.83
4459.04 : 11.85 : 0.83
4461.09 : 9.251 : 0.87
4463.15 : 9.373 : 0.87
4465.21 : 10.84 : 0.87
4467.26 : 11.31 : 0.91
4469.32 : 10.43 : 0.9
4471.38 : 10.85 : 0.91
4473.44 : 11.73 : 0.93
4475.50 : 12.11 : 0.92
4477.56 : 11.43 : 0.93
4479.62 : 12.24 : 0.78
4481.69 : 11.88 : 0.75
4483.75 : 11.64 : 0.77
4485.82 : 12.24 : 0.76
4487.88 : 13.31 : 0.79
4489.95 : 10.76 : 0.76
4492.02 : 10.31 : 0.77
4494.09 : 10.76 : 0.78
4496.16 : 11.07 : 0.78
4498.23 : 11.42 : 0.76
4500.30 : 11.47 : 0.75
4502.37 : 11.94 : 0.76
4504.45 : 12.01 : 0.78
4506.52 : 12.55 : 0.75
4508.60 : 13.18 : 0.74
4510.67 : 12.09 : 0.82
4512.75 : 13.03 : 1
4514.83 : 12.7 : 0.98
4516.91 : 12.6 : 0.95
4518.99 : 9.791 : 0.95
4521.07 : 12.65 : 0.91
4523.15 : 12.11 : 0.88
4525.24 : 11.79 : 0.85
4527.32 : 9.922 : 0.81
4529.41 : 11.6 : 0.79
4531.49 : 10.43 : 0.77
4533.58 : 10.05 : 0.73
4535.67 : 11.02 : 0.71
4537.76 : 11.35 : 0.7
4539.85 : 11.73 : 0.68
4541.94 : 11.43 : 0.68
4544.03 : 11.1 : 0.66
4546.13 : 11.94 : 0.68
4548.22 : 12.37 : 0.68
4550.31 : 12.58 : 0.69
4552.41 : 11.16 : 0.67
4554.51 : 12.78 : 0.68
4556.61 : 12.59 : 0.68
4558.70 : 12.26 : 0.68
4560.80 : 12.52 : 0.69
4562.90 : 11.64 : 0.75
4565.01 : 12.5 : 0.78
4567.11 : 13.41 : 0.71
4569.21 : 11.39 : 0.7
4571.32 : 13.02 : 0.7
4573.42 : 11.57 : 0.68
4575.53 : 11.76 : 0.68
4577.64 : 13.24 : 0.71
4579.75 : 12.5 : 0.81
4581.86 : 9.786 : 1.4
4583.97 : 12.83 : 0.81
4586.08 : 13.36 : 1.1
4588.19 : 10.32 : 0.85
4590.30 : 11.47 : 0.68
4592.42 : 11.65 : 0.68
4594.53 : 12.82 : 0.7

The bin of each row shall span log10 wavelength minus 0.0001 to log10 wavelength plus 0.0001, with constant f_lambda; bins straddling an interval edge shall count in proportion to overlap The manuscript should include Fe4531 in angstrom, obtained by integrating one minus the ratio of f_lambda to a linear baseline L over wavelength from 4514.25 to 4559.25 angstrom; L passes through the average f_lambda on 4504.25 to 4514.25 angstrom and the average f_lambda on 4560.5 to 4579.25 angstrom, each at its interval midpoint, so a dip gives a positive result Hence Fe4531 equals 3.2 angstrom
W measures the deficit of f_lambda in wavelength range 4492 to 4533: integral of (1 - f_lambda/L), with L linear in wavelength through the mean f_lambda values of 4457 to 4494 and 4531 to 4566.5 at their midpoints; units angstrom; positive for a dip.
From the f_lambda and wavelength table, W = -0.7 angstrom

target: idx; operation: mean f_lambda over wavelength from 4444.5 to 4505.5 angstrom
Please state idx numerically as 11.1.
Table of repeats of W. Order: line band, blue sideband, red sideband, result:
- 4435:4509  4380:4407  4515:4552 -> -3.46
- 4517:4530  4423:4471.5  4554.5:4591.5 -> 0.18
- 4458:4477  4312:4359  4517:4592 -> 0.14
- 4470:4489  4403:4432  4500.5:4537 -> -1.10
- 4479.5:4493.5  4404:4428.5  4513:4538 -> -0.76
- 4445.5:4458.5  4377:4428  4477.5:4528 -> 0.62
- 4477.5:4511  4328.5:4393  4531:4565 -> -1.79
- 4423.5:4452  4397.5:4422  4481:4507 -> -0.50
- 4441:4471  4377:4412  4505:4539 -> 0.18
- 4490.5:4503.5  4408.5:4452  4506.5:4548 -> 0.24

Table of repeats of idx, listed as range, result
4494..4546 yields 11.6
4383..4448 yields 10.4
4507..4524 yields 12.3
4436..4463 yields 10.6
